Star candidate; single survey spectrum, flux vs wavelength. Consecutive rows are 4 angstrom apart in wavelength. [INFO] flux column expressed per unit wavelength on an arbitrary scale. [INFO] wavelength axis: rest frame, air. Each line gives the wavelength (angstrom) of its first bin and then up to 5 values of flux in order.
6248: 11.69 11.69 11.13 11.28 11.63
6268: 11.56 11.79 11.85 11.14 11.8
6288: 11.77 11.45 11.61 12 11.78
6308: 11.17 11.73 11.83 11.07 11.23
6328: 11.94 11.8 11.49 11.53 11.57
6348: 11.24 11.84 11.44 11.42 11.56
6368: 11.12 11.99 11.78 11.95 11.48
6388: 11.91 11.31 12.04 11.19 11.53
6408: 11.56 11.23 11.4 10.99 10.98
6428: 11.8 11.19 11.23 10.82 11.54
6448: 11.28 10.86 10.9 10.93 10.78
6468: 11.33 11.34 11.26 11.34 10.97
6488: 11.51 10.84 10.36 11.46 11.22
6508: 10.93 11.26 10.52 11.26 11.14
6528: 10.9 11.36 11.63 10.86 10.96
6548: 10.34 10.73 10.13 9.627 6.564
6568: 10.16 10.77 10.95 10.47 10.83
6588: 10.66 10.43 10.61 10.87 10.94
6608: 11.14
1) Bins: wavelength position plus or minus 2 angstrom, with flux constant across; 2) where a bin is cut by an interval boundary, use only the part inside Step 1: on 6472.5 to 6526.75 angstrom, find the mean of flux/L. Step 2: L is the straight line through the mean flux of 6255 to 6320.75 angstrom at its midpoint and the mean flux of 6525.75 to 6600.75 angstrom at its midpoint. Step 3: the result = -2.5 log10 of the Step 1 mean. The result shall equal -0.04 mag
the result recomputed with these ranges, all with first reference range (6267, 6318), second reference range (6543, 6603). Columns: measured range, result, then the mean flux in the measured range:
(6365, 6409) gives -0.04 mag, 11.6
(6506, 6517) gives -0.04 mag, 10.9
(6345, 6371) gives -0.01 mag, 11.5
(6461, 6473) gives -0.03 mag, 11.1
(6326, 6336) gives -0.03 mag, 11.8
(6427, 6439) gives -0.04 mag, 11.3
